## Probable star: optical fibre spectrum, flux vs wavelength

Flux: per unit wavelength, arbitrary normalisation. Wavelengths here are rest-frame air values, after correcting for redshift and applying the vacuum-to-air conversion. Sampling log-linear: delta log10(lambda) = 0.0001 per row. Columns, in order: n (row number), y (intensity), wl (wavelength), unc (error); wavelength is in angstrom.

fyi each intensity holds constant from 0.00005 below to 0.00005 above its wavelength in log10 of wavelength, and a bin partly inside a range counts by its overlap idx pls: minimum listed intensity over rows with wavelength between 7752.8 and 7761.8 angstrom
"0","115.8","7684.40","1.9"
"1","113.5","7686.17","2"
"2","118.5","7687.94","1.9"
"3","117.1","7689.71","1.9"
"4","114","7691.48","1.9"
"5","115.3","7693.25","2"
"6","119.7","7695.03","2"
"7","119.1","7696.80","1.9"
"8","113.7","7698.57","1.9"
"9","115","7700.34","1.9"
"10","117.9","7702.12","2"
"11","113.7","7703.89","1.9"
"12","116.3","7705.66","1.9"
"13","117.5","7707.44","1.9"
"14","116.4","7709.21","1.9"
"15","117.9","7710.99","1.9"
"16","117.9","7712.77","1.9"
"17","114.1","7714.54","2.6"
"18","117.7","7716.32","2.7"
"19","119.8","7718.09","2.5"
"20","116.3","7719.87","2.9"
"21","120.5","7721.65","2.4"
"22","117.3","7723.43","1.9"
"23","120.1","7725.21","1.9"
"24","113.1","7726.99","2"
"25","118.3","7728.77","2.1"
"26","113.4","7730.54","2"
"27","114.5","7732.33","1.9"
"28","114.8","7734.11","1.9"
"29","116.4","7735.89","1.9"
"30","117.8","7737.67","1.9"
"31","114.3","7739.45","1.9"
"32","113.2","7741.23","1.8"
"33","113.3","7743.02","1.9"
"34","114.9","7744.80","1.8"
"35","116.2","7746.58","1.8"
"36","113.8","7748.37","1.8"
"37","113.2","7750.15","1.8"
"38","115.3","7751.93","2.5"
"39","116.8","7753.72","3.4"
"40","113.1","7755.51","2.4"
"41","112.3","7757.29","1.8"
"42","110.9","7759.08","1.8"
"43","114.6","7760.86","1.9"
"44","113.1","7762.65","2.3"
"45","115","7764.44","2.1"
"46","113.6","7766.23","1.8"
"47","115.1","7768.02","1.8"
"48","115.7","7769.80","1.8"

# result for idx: 110.9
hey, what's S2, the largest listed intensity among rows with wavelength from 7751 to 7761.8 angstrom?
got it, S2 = 116.8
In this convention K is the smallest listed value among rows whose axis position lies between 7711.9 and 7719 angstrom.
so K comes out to 114.1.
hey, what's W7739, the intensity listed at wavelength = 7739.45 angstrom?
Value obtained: 114.3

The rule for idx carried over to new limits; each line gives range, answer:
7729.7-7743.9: 113.2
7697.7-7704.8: 113.7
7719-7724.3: 116.3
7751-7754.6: 115.3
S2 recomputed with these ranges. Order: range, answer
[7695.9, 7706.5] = 119.1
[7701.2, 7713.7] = 117.9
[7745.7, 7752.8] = 116.2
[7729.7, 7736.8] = 116.4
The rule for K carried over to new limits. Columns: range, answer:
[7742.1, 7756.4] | 113.1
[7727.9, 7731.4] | 113.4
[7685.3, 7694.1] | 113.5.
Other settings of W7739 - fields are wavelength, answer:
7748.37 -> 113.8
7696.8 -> 119.1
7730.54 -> 113.4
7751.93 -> 115.3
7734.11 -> 114.8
